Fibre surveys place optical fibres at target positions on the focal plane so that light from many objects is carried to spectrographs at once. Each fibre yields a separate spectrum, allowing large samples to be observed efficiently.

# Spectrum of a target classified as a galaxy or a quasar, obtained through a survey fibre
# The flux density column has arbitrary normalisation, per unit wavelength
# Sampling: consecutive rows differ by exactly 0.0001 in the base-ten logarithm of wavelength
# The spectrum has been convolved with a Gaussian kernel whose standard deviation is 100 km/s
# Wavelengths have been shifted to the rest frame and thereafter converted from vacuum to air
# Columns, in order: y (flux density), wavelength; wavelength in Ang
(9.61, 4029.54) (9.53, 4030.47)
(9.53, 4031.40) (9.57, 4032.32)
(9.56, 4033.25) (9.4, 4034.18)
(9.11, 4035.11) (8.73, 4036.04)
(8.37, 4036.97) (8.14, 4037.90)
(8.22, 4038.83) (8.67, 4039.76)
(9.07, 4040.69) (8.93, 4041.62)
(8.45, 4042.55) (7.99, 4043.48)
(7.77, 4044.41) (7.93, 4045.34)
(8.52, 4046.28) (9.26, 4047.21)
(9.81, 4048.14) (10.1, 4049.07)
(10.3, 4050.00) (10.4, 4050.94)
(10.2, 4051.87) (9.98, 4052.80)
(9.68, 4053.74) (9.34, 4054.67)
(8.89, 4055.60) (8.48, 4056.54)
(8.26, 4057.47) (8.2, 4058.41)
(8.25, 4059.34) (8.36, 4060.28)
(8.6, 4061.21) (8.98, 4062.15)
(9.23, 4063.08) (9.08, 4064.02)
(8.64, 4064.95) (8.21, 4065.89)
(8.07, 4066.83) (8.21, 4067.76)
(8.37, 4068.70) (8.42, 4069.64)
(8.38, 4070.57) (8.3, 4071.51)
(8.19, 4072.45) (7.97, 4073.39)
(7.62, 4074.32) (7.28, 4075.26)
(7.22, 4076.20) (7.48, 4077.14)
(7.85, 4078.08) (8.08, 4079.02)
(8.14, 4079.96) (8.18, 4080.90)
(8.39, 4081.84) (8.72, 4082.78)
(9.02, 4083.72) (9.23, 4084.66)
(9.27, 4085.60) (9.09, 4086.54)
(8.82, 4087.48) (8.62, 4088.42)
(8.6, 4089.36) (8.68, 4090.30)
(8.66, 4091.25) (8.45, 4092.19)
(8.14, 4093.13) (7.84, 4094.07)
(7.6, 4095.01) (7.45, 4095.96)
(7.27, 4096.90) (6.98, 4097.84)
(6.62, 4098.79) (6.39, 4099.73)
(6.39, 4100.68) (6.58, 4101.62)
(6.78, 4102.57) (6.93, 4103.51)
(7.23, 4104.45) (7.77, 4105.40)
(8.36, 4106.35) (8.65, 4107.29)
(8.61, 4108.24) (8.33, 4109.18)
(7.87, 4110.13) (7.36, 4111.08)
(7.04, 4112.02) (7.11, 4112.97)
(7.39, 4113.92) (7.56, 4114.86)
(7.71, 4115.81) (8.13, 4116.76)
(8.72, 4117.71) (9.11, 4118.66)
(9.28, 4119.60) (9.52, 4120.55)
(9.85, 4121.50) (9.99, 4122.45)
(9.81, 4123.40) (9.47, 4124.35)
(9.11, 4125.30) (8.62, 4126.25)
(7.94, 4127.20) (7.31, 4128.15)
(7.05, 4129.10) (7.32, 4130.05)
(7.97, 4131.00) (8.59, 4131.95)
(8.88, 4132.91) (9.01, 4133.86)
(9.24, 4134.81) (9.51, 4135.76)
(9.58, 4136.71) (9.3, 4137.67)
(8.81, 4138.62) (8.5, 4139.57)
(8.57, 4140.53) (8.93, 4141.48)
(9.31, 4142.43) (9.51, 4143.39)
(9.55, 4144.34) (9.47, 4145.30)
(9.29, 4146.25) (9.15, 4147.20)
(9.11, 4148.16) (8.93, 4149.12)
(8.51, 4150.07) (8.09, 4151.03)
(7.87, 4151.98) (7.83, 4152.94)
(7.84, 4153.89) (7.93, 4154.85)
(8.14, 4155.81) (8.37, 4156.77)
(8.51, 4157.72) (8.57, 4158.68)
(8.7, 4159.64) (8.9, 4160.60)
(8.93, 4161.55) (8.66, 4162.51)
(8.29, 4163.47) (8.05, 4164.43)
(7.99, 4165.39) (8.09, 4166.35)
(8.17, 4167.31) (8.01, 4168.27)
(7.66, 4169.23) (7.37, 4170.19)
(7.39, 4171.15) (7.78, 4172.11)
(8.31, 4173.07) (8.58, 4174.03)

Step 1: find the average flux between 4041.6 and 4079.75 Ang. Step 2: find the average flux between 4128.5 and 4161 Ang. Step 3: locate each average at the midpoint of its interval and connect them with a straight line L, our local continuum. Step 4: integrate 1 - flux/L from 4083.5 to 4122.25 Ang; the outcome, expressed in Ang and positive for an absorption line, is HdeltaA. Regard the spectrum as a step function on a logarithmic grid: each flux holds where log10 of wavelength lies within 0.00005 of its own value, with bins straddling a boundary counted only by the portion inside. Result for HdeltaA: 2.7 Ang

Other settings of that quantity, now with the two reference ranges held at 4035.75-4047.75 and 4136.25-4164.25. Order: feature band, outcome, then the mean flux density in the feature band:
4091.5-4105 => 2.17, 7.22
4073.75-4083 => 0.73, 7.87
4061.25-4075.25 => 0.26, 8.37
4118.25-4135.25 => -0.22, 8.78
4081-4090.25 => -0.28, 8.83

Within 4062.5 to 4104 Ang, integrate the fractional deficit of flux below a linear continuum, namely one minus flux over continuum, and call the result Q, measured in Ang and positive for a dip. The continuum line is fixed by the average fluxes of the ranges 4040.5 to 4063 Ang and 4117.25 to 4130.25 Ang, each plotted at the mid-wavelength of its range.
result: 4.1 Ang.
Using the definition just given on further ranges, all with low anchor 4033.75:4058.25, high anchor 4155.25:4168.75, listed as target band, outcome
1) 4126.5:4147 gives -0.6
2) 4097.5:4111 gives 2.0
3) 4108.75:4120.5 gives 0.8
